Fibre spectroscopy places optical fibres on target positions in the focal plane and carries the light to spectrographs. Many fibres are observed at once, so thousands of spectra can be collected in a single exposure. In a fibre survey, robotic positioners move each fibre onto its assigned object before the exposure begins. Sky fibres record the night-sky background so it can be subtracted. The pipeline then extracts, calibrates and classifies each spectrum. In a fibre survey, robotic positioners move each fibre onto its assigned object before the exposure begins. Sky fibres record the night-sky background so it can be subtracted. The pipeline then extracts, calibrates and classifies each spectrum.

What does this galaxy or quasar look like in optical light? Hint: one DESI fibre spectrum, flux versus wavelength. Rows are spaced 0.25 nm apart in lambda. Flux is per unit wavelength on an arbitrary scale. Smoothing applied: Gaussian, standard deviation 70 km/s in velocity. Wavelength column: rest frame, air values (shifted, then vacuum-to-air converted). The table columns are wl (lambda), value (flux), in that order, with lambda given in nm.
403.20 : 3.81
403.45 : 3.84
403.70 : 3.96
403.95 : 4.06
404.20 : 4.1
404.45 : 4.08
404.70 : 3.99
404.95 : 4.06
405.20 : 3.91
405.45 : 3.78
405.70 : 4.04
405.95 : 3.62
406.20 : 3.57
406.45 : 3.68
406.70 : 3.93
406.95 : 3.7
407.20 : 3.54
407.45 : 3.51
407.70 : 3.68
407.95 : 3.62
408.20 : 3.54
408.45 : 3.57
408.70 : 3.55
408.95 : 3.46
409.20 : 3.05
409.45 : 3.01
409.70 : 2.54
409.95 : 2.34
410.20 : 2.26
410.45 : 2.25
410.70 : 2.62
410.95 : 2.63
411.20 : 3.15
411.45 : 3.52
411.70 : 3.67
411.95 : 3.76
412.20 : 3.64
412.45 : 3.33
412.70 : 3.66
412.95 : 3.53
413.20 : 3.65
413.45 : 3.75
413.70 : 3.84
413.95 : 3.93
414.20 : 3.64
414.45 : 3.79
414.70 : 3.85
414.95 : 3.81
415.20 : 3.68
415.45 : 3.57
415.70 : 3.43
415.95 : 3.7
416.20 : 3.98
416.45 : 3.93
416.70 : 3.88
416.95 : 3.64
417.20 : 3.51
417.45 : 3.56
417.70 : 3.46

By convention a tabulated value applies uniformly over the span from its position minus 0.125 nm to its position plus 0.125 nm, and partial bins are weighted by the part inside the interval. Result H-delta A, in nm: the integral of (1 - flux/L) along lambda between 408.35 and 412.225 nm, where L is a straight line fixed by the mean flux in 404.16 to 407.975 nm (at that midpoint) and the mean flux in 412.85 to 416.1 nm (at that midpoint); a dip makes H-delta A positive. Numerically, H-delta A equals 0.731 nm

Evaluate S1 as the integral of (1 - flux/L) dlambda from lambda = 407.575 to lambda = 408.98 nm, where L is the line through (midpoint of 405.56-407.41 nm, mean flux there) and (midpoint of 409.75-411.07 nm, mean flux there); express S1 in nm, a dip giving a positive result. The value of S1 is -0.205 nm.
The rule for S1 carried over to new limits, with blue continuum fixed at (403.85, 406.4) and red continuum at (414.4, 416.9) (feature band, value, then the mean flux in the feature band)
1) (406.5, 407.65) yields 0.06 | 3.67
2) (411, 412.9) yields 0.16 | 3.5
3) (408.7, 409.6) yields 0.15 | 3.21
